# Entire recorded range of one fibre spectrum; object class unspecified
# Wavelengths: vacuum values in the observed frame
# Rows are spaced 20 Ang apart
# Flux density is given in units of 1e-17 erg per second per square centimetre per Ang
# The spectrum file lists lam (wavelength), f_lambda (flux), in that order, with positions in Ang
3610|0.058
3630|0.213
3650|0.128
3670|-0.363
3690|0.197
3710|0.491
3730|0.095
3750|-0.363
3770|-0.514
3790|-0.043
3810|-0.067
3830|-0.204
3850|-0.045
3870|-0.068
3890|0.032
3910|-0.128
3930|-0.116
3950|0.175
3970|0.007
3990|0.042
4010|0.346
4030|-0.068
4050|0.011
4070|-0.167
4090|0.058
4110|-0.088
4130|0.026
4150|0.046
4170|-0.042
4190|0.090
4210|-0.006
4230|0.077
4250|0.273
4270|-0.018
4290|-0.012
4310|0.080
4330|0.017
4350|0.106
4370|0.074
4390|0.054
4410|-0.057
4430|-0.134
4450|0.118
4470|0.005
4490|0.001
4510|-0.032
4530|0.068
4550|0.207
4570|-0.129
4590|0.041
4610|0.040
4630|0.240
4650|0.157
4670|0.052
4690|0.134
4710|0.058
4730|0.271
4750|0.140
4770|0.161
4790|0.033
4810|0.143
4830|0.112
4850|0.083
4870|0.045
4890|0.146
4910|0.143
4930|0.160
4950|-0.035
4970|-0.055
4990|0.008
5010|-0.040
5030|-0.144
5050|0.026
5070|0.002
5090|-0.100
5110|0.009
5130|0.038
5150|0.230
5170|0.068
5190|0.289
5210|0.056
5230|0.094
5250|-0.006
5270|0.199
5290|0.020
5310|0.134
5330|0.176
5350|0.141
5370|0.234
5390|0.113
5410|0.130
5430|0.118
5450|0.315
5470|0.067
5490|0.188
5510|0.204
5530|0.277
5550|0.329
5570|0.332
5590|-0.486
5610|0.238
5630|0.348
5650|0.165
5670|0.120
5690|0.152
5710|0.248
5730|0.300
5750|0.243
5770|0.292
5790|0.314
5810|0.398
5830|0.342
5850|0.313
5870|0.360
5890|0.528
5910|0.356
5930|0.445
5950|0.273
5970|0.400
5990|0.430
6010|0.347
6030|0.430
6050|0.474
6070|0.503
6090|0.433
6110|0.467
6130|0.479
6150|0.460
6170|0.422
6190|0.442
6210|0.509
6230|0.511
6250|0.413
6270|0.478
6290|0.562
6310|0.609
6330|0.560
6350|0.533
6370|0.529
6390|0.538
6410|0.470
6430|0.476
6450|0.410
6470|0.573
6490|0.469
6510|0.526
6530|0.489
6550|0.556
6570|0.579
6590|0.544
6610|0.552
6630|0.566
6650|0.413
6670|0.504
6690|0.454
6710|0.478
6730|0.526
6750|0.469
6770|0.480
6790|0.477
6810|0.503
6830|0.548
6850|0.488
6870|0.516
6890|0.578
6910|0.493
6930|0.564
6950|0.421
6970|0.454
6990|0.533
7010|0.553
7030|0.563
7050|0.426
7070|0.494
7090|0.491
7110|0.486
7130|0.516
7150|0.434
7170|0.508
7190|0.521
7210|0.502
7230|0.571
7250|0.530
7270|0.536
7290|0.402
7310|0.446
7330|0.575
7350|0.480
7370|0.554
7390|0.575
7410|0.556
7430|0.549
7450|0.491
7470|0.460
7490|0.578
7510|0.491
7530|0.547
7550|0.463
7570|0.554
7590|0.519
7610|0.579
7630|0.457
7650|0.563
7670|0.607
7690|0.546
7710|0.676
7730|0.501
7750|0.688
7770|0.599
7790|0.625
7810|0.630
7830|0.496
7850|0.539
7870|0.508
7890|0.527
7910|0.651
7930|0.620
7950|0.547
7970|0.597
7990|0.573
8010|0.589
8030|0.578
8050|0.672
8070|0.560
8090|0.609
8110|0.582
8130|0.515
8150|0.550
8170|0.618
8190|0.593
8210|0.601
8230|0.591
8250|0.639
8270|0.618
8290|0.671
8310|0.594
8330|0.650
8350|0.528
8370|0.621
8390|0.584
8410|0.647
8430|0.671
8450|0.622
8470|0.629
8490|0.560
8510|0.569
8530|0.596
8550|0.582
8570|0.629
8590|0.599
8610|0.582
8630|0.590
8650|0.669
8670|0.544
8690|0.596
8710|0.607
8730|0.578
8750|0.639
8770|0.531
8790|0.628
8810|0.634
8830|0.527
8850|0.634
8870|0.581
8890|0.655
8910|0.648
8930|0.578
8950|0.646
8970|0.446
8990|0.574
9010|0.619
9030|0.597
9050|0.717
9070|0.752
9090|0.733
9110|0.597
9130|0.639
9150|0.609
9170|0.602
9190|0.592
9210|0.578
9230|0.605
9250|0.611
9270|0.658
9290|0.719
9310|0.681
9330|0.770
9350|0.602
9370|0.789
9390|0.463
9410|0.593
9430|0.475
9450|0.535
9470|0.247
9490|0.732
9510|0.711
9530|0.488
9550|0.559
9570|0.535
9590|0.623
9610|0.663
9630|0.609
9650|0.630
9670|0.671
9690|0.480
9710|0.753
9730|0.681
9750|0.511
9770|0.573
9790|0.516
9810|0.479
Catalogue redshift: 0.38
